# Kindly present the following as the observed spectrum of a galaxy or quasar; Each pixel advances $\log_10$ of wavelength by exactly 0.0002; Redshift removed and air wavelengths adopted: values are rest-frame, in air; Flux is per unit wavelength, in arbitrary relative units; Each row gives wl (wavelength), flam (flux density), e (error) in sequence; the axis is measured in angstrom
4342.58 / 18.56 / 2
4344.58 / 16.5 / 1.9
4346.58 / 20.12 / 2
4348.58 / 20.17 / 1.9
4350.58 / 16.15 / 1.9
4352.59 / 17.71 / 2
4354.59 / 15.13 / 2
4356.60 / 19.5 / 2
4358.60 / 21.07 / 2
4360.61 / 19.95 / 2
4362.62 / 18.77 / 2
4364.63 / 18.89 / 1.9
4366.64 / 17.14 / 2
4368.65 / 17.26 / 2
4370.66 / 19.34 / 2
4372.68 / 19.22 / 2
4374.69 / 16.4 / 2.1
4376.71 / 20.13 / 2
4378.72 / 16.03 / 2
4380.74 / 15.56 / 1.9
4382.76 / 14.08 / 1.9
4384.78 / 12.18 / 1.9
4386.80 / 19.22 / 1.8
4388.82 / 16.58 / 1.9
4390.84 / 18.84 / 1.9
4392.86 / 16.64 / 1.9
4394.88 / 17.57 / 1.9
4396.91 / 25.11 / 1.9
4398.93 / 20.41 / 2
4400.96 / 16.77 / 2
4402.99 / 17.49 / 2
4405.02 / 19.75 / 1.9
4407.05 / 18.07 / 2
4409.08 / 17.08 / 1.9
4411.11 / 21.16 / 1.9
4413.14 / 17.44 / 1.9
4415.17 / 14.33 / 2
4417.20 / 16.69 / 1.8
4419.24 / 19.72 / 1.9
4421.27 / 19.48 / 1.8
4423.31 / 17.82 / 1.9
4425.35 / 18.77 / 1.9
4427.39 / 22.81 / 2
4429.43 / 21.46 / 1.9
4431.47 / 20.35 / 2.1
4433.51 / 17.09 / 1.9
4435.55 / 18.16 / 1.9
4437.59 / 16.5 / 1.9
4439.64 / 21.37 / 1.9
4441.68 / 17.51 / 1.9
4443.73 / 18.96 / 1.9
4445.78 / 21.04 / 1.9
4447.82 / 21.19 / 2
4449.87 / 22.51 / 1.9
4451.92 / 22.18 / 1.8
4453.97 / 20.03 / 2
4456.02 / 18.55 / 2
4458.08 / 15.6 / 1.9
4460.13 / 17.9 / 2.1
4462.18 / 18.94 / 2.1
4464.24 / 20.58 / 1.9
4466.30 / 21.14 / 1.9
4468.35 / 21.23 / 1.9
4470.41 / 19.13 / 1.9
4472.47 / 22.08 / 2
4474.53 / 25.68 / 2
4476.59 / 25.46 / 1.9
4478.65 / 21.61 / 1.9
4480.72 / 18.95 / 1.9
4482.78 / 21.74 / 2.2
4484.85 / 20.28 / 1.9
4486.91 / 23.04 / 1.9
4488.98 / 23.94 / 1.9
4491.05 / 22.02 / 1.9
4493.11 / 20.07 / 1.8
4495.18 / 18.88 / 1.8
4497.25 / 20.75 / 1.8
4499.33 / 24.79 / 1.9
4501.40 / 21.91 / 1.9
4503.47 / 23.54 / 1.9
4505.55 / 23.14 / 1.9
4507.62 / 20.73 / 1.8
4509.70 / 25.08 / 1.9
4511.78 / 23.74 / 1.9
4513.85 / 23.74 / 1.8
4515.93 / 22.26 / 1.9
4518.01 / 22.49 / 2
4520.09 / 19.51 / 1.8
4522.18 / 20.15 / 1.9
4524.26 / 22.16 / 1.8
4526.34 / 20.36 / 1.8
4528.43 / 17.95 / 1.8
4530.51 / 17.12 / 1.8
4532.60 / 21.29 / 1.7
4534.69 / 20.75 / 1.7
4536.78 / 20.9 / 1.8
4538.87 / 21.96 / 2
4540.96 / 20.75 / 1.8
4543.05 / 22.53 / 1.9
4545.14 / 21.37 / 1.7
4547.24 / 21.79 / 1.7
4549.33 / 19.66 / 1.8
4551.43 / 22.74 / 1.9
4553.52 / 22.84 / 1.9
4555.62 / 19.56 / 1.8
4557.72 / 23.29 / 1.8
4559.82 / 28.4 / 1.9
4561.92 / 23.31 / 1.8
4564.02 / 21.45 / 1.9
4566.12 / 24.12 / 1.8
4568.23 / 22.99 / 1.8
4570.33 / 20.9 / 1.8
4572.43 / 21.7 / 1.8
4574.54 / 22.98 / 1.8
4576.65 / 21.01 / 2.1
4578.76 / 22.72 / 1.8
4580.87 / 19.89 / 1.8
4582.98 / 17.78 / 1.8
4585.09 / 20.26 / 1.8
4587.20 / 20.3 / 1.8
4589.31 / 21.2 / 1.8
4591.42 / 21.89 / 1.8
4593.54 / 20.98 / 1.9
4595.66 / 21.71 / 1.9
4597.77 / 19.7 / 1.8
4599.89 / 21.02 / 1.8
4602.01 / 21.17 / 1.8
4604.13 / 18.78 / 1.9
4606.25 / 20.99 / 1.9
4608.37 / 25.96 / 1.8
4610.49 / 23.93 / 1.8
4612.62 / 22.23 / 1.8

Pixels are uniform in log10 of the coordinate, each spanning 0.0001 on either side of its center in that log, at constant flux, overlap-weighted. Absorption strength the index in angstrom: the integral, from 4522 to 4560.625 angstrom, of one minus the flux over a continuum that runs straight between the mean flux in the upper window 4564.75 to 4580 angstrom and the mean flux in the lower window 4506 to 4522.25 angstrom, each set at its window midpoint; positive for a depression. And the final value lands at 1.7 angstrom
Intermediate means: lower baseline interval 22.4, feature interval 21.3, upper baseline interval 22.3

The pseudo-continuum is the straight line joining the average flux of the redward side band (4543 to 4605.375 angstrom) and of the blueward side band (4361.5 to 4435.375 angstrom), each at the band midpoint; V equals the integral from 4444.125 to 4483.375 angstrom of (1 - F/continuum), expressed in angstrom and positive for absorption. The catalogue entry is -2.64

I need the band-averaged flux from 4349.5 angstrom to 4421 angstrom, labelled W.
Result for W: 17.9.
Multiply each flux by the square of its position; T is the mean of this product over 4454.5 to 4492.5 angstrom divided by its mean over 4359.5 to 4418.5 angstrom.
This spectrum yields 1.2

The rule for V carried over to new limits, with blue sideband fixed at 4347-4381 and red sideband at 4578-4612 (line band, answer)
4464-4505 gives -4.4 angstrom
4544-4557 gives -0.5 angstrom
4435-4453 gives -0.7 angstrom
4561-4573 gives -0.9 angstrom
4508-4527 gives -1.9 angstrom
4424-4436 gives -0.5 angstrom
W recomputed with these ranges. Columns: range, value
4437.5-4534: 21.1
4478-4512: 22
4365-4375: 18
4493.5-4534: 21.5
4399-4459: 19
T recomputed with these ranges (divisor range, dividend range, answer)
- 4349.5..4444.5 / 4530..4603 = 1.27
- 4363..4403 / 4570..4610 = 1.31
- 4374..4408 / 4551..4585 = 1.35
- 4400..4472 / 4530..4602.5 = 1.19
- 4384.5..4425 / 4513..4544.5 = 1.21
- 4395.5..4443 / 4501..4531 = 1.20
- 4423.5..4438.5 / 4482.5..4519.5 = 1.20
